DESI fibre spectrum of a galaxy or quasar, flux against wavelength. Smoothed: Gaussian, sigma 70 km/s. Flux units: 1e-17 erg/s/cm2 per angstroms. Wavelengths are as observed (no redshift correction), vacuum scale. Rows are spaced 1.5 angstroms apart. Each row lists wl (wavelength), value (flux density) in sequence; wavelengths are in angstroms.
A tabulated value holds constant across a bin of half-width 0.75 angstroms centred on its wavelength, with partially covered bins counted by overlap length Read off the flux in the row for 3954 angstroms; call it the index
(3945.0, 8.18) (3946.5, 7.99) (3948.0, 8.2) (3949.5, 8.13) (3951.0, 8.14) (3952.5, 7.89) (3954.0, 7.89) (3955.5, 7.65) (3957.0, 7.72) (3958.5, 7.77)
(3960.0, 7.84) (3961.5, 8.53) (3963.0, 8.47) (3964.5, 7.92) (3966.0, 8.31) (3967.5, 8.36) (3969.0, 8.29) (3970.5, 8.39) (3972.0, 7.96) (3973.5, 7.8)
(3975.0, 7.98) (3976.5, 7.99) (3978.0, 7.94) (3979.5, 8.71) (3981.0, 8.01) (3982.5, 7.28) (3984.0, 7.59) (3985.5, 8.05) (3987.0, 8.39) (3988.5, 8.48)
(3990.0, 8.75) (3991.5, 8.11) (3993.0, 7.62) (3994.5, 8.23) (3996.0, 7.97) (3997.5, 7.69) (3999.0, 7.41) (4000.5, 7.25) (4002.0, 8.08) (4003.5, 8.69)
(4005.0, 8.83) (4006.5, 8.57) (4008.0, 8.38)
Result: 7.89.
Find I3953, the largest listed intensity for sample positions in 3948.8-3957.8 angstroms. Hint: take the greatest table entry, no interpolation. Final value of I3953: 8.14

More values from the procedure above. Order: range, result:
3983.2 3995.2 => 8.75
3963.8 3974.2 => 8.39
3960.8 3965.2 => 8.53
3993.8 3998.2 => 8.23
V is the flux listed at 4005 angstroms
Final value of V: 8.83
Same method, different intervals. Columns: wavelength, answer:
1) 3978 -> 7.94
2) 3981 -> 8.01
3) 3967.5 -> 8.36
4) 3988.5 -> 8.48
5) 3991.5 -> 8.11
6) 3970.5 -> 8.39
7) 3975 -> 7.98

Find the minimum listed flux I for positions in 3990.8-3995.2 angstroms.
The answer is 7.62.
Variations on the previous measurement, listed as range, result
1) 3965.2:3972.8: 7.96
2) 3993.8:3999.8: 7.41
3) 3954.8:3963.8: 7.65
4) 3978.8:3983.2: 7.28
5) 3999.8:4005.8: 7.25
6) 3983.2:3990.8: 7.59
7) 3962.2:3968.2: 7.92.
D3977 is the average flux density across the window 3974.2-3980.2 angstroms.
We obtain 8.15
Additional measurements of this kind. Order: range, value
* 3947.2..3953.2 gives 8.09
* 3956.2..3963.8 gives 8.06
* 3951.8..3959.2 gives 7.78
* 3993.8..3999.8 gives 7.82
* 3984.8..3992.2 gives 8.36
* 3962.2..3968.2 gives 8.27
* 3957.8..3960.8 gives 7.82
